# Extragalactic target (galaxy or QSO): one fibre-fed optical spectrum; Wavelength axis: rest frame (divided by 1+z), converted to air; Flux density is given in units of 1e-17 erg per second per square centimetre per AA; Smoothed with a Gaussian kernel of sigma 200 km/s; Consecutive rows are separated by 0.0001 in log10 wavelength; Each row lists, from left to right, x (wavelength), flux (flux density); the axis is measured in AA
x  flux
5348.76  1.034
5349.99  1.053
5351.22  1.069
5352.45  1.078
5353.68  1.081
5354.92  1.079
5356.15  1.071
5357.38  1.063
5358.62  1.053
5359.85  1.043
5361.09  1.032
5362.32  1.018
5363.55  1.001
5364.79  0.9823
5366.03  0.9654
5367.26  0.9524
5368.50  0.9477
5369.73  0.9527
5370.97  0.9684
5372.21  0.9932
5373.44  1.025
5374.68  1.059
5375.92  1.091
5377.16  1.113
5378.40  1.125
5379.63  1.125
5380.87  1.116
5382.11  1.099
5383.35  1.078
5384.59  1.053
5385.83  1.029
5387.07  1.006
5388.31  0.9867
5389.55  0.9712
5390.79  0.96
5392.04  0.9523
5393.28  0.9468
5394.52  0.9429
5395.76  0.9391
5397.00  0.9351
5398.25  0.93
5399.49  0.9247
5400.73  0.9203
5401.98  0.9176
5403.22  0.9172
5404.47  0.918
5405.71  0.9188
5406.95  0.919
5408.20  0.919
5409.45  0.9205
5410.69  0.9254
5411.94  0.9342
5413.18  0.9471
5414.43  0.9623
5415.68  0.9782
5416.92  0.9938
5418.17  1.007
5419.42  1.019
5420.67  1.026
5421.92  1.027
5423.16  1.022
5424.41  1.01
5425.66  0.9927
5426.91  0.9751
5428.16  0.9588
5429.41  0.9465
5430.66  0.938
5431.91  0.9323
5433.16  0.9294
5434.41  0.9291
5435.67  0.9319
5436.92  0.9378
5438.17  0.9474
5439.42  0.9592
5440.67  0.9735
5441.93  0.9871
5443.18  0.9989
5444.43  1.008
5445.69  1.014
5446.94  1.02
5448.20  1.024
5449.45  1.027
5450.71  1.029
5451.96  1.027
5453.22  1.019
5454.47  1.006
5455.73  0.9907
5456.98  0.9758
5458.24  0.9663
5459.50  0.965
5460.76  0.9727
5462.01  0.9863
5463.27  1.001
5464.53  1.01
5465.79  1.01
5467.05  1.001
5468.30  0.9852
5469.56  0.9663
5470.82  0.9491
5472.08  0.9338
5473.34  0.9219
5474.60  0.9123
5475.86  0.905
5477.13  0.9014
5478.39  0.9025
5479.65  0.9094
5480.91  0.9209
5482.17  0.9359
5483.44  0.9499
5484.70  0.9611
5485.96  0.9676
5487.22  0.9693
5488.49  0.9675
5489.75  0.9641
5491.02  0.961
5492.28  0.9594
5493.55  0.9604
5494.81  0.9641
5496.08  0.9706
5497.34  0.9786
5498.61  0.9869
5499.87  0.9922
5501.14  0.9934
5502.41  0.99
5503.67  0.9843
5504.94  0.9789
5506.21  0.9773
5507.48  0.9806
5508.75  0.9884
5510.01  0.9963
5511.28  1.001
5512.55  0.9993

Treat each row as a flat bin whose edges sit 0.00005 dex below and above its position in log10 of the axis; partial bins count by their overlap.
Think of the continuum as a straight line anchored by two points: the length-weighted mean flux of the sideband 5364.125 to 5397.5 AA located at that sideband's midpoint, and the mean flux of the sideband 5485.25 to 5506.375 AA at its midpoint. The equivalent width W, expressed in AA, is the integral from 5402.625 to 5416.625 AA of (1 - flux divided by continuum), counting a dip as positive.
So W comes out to 1.0 AA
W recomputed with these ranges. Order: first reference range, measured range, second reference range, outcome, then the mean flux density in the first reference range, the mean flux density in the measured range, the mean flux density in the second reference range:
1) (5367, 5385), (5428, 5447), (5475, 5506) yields 0.71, 1.05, 0.962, 0.957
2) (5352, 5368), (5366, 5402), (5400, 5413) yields -1.03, 1.03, 1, 0.922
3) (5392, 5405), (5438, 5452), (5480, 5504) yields -0.79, 0.93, 1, 0.967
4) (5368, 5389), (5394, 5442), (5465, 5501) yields 2.71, 1.05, 0.954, 0.955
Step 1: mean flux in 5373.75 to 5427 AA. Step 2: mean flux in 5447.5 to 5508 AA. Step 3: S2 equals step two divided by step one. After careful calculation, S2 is 1.0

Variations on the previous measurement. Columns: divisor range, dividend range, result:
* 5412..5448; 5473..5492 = 0.96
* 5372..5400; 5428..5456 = 0.96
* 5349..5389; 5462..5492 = 0.92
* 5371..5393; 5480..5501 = 0.92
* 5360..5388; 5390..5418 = 0.91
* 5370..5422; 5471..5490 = 0.95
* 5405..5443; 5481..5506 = 1.01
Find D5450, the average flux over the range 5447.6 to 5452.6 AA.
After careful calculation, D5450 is 1.03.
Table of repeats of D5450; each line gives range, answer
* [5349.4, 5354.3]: 1.07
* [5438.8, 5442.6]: 0.973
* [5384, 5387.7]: 1.03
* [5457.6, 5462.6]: 0.972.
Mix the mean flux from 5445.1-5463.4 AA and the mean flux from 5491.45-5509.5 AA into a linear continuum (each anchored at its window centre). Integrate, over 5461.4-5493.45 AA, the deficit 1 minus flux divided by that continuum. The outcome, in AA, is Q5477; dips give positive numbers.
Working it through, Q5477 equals 1.18 AA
